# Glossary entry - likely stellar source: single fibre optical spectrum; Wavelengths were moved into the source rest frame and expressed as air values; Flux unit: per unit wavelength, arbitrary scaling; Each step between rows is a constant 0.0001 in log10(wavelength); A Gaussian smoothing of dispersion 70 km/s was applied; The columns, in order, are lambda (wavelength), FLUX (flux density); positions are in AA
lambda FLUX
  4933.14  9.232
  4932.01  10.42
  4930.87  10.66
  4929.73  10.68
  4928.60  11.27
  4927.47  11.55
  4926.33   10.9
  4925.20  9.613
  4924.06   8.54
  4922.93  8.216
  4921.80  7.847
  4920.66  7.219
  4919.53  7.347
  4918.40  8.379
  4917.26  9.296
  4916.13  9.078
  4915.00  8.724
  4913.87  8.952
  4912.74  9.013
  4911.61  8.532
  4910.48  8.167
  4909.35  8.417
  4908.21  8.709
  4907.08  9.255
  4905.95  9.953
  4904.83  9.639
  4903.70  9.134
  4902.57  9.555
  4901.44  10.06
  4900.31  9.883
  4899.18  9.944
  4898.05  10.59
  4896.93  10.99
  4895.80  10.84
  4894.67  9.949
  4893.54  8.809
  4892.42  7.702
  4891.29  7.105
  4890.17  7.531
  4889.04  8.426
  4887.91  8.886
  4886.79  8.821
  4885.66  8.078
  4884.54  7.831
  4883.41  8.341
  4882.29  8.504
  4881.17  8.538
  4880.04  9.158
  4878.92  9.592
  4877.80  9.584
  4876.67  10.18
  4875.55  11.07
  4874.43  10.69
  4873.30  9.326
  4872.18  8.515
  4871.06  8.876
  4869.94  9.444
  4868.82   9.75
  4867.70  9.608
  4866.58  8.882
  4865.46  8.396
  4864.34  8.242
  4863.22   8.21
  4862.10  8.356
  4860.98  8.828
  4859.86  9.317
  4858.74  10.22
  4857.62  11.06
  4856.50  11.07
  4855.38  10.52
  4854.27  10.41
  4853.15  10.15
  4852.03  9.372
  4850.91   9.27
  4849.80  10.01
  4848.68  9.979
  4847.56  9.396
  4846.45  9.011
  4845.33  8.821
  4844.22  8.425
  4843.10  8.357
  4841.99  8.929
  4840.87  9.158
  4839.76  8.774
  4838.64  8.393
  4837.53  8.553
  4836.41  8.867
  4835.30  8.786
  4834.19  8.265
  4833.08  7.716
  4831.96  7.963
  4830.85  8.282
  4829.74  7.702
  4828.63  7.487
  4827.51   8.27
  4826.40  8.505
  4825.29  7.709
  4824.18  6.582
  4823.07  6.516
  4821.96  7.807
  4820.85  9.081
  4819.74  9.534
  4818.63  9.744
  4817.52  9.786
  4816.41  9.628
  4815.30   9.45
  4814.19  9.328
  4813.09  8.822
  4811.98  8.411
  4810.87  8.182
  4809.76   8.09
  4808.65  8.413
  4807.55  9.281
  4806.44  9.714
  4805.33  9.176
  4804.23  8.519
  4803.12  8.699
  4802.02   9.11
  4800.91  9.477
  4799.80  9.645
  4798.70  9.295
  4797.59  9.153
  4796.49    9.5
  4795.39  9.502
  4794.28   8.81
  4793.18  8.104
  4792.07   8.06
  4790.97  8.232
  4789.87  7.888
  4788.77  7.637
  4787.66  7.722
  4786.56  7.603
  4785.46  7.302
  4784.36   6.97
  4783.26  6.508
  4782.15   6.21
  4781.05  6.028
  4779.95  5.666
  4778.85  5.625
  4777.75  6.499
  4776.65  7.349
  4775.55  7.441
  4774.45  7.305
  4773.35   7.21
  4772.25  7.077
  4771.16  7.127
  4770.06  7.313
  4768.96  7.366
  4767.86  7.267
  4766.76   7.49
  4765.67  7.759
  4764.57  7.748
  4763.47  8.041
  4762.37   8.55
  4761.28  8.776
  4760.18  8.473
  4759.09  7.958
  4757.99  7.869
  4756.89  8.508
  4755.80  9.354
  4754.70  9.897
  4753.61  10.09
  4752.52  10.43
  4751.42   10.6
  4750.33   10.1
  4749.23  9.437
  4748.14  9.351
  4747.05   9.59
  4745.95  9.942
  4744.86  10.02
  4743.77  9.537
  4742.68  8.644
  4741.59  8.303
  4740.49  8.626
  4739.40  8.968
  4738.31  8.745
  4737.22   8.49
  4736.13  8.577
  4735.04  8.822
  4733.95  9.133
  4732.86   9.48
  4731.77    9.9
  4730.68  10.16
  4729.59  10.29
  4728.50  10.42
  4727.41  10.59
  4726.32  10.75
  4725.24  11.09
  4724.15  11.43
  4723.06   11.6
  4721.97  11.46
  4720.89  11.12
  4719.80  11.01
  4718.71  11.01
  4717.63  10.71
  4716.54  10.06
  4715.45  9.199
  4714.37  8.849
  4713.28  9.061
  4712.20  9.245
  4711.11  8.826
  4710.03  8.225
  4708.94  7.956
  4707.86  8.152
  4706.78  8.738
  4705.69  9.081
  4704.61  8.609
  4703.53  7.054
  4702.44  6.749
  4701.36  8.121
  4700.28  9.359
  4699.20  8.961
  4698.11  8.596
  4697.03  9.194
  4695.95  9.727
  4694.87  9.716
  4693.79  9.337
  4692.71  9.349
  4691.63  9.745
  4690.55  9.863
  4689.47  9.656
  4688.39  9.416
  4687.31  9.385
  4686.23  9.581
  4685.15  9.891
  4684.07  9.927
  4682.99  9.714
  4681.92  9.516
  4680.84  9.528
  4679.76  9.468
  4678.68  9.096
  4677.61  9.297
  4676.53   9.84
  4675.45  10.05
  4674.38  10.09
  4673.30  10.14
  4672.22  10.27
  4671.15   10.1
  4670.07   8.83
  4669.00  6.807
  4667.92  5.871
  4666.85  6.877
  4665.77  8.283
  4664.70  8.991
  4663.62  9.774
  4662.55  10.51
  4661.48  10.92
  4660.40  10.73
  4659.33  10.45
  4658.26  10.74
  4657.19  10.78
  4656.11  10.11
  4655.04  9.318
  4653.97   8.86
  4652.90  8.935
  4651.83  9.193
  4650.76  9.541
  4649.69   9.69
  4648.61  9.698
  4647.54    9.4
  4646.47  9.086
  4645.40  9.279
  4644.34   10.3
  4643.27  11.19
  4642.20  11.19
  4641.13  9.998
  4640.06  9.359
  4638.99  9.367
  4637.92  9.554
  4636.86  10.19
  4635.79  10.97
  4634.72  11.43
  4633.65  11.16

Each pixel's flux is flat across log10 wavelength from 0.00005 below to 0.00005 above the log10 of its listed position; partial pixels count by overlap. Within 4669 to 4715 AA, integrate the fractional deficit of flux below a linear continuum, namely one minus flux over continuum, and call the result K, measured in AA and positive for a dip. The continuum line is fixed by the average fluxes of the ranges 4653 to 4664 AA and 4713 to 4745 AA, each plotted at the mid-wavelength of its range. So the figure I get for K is 4.0 AA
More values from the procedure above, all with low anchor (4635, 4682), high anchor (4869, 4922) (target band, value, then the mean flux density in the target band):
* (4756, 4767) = 1.4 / 8.18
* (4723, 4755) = -1.1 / 9.74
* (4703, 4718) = 1.0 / 8.82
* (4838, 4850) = 0.2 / 8.99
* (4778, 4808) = 3.8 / 8.11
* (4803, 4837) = 2.6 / 8.52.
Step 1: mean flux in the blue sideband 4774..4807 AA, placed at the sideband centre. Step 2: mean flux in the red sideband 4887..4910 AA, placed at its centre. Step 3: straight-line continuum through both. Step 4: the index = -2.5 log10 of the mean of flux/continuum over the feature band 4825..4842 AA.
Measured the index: 0.02 mag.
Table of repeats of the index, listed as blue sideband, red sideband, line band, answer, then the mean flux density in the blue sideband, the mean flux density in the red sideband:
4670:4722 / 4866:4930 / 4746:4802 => 0.143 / 9.39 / 9.18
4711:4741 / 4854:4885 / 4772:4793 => 0.342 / 9.93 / 9.37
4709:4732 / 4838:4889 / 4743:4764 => 0.078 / 10.2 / 9.24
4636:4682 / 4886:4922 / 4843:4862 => -0.066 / 9.57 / 8.96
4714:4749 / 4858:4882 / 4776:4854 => 0.132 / 9.87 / 9.28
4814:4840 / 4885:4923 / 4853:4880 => -0.107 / 8.43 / 8.92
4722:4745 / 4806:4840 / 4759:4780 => 0.236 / 9.73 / 8.5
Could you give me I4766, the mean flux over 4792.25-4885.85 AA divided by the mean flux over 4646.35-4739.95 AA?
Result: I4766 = 0.95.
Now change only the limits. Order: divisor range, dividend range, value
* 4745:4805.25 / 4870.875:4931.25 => 1.12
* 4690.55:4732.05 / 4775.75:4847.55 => 0.87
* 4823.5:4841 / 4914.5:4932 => 1.14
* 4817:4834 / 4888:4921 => 1.10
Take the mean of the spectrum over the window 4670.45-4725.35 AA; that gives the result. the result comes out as 9.52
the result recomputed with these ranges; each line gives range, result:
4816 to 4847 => 8.45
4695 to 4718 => 8.79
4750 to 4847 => 8.3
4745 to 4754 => 9.94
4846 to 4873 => 9.46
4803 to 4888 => 8.95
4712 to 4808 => 8.82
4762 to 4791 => 7.19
